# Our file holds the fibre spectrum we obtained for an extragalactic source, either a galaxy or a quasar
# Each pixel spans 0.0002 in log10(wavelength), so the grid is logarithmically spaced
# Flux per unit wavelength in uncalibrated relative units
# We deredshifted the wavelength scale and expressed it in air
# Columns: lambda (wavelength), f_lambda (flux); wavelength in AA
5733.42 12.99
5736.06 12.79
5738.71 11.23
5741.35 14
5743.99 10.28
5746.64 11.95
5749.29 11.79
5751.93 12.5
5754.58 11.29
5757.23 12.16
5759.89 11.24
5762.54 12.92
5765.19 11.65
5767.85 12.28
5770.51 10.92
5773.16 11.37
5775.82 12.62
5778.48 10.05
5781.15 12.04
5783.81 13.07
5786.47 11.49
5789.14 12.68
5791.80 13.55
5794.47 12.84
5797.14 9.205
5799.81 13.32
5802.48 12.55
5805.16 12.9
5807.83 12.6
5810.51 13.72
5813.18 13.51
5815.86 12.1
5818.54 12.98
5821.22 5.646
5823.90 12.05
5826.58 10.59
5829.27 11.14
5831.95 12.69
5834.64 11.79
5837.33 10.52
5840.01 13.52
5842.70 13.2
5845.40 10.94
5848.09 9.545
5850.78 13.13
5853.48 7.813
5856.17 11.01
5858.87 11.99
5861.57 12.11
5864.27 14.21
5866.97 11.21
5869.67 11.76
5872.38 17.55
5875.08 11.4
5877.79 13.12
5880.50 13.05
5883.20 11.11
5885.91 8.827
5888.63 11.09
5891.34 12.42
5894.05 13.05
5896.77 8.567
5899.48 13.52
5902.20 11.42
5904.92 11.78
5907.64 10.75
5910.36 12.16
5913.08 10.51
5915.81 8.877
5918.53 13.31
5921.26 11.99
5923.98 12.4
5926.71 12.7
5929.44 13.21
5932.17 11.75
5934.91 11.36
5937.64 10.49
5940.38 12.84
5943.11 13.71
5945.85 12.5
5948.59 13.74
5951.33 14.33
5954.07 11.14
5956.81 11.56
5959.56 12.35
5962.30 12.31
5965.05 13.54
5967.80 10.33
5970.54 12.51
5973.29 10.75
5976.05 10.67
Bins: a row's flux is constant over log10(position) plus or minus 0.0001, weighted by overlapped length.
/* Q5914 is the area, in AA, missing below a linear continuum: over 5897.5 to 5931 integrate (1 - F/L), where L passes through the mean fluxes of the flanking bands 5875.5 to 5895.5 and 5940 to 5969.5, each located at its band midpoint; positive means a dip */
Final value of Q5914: 0.8 AA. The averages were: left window 11.8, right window 12.6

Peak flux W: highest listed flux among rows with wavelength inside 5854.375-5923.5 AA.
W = 17.55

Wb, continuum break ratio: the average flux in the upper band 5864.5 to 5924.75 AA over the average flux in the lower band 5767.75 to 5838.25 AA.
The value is 1.0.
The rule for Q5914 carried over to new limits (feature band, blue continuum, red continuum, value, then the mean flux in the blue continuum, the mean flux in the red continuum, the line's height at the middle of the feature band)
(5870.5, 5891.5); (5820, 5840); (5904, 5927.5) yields -1.9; 10.9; 11.6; 11.3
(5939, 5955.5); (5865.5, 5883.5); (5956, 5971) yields -1.1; 12.9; 12.1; 12.2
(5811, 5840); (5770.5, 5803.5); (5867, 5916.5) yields 1.1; 12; 11.7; 11.9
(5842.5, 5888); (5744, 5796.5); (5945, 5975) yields 1.0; 11.9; 12.3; 12.1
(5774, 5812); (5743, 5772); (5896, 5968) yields -1.7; 11.7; 12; 11.8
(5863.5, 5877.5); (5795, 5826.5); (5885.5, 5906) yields -2.0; 11.8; 11.4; 11.6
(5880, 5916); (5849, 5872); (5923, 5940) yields 2.1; 11.9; 12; 11.9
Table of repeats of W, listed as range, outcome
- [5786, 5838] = 13.72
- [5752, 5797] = 13.55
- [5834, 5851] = 13.52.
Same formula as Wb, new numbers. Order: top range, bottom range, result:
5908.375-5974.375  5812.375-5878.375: 1.03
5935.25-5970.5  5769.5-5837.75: 1.04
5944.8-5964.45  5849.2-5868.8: 1.08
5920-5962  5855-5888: 1.01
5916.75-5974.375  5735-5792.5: 1.03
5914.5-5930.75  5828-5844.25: 1.00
